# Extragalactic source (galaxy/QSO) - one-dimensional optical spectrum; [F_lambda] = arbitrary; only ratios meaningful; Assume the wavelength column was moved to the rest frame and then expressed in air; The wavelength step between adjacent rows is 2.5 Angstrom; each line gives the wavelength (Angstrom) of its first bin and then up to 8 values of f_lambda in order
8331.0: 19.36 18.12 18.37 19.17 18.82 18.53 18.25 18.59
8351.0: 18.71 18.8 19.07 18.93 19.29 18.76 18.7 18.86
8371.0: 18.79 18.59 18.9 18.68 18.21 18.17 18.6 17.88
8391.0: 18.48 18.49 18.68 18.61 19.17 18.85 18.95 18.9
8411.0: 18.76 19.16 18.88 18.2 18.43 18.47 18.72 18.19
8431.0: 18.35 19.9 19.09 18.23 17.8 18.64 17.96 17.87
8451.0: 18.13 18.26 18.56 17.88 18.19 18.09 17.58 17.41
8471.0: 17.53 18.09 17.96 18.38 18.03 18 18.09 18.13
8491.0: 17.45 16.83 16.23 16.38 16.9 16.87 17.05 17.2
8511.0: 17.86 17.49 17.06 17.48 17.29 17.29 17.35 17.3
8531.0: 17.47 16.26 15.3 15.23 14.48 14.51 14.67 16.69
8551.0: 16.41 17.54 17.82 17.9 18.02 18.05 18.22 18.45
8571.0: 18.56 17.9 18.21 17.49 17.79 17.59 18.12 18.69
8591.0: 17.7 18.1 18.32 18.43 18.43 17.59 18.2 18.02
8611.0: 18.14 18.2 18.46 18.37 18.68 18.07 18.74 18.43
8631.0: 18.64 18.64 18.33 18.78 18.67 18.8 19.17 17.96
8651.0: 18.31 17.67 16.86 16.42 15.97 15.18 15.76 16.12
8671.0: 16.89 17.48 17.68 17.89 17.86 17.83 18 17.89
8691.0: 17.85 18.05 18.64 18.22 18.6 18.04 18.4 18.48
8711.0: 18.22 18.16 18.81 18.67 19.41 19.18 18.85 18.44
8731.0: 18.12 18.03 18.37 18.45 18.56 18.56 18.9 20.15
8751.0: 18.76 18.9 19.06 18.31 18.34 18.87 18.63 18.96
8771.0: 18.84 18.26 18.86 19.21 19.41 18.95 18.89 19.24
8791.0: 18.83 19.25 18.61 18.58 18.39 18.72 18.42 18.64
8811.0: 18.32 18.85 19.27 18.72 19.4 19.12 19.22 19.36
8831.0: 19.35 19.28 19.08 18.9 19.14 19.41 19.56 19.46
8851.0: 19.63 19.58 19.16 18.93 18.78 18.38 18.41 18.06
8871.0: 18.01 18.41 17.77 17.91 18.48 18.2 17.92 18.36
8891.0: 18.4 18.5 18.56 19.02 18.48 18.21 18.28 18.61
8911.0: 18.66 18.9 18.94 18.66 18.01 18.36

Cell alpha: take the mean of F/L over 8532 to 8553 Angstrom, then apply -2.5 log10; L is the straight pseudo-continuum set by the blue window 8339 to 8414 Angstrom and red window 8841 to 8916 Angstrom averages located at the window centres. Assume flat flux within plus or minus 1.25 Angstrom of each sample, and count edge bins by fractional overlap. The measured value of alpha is 0.20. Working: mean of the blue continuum 18.7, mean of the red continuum 18.6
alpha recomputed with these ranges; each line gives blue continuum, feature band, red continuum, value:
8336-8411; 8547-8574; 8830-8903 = 0.06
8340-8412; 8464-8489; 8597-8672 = 0.03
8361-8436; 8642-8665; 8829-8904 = 0.08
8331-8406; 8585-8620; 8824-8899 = 0.03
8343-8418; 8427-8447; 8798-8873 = 0.01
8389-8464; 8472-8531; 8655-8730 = 0.05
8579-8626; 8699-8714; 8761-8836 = 0.01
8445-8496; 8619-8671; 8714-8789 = 0.04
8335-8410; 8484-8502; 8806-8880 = 0.09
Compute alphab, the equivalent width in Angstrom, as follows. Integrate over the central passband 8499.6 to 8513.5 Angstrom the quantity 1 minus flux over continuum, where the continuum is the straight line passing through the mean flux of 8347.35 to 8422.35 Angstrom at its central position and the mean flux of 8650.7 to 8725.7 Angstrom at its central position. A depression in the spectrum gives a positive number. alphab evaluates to 0.86 Angstrom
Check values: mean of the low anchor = 18.7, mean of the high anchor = 17.8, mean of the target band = 17.2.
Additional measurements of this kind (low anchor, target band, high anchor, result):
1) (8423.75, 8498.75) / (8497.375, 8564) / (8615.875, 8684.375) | 4.21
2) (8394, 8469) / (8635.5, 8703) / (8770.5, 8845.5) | 4.03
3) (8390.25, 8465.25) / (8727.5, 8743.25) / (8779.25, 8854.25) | 0.50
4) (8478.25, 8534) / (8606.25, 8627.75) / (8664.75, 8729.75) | -0.71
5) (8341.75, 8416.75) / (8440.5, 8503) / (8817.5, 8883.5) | 3.27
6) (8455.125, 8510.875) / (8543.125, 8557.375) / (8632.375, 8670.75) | 0.93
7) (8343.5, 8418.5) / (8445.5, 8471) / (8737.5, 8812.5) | 1.02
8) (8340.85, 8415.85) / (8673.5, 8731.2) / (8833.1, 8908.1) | 1.17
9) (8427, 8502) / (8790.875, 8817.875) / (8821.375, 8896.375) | -0.06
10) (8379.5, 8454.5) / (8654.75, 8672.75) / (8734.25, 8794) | 2.45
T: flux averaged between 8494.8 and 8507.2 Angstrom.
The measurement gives 16.7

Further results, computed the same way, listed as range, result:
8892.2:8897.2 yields 18.5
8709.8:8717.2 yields 18.4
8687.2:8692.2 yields 17.9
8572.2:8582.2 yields 17.9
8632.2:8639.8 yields 18.6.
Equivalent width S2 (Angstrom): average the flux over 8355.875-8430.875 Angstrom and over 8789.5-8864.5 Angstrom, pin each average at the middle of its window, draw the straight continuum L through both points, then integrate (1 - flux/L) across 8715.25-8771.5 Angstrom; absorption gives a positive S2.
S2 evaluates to 0.6 Angstrom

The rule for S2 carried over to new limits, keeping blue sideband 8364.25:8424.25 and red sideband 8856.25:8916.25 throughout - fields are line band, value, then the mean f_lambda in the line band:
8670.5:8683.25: 0.6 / 17.6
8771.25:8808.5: -0.7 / 18.8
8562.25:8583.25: 0.6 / 18.1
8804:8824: -0.4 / 18.8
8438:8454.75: 0.4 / 18.1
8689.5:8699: 0.2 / 18.2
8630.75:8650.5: -0.1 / 18.6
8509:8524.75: 1.0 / 17.4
